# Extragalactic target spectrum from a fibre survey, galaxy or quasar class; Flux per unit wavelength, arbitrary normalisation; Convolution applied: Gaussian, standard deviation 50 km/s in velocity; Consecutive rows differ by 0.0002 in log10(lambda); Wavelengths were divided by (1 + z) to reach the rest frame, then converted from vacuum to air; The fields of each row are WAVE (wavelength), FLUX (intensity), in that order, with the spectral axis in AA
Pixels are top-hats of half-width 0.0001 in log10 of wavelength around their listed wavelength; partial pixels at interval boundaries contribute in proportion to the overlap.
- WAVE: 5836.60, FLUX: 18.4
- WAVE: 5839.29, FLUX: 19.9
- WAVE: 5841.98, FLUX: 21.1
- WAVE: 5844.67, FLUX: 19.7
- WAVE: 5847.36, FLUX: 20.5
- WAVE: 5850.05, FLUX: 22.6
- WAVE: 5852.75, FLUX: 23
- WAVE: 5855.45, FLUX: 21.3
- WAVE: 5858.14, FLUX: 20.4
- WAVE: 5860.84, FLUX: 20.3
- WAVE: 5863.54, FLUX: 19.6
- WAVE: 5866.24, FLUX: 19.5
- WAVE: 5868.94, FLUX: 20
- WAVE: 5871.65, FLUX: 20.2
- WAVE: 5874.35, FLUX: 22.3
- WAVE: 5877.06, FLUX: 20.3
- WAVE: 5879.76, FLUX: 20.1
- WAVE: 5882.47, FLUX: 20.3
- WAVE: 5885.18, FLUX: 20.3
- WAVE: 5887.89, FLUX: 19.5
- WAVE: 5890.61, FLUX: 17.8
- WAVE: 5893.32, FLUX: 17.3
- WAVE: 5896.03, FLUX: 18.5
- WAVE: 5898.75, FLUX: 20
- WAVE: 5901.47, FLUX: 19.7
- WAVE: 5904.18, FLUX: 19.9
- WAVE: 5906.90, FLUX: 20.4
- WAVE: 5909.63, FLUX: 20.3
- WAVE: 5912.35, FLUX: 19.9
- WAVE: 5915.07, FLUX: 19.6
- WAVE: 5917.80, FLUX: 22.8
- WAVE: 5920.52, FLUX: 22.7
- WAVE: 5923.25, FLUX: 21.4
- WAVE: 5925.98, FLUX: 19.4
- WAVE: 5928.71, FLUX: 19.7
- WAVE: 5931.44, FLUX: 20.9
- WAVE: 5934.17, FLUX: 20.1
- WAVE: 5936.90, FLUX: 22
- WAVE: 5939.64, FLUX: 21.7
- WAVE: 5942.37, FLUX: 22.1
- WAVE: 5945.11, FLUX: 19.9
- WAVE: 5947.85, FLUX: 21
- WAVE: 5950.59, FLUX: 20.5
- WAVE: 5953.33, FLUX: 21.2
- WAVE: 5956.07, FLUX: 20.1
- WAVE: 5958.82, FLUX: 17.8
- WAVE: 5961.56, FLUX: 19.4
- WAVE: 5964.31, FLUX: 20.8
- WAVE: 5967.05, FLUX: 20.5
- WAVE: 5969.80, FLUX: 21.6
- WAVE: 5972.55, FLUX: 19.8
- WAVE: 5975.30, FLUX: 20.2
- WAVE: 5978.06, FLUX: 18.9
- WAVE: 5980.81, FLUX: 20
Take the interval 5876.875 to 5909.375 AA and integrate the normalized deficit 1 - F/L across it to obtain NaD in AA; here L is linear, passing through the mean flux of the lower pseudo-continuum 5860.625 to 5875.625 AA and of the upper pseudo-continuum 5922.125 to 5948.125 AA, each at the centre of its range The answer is 1.6 AA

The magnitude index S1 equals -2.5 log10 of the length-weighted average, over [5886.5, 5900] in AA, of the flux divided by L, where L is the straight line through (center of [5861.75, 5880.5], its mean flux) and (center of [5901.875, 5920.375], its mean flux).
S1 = 0.10 mag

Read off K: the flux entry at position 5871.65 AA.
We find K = 20.2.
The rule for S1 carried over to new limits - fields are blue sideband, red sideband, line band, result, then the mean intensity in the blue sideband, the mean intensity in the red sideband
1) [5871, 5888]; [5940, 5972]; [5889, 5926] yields 0.03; 20.5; 20.5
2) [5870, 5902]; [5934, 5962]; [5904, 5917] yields -0.01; 19.7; 20.6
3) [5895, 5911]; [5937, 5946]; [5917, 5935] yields -0.01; 19.8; 21.4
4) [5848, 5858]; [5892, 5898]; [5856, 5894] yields 0.00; 21.9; 18.1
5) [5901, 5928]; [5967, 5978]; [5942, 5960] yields 0.01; 20.6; 20.3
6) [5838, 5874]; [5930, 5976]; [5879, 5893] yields 0.07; 20.7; 20.6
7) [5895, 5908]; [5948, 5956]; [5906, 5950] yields -0.03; 19.7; 20.8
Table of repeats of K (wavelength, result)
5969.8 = 21.6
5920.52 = 22.7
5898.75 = 20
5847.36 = 20.5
